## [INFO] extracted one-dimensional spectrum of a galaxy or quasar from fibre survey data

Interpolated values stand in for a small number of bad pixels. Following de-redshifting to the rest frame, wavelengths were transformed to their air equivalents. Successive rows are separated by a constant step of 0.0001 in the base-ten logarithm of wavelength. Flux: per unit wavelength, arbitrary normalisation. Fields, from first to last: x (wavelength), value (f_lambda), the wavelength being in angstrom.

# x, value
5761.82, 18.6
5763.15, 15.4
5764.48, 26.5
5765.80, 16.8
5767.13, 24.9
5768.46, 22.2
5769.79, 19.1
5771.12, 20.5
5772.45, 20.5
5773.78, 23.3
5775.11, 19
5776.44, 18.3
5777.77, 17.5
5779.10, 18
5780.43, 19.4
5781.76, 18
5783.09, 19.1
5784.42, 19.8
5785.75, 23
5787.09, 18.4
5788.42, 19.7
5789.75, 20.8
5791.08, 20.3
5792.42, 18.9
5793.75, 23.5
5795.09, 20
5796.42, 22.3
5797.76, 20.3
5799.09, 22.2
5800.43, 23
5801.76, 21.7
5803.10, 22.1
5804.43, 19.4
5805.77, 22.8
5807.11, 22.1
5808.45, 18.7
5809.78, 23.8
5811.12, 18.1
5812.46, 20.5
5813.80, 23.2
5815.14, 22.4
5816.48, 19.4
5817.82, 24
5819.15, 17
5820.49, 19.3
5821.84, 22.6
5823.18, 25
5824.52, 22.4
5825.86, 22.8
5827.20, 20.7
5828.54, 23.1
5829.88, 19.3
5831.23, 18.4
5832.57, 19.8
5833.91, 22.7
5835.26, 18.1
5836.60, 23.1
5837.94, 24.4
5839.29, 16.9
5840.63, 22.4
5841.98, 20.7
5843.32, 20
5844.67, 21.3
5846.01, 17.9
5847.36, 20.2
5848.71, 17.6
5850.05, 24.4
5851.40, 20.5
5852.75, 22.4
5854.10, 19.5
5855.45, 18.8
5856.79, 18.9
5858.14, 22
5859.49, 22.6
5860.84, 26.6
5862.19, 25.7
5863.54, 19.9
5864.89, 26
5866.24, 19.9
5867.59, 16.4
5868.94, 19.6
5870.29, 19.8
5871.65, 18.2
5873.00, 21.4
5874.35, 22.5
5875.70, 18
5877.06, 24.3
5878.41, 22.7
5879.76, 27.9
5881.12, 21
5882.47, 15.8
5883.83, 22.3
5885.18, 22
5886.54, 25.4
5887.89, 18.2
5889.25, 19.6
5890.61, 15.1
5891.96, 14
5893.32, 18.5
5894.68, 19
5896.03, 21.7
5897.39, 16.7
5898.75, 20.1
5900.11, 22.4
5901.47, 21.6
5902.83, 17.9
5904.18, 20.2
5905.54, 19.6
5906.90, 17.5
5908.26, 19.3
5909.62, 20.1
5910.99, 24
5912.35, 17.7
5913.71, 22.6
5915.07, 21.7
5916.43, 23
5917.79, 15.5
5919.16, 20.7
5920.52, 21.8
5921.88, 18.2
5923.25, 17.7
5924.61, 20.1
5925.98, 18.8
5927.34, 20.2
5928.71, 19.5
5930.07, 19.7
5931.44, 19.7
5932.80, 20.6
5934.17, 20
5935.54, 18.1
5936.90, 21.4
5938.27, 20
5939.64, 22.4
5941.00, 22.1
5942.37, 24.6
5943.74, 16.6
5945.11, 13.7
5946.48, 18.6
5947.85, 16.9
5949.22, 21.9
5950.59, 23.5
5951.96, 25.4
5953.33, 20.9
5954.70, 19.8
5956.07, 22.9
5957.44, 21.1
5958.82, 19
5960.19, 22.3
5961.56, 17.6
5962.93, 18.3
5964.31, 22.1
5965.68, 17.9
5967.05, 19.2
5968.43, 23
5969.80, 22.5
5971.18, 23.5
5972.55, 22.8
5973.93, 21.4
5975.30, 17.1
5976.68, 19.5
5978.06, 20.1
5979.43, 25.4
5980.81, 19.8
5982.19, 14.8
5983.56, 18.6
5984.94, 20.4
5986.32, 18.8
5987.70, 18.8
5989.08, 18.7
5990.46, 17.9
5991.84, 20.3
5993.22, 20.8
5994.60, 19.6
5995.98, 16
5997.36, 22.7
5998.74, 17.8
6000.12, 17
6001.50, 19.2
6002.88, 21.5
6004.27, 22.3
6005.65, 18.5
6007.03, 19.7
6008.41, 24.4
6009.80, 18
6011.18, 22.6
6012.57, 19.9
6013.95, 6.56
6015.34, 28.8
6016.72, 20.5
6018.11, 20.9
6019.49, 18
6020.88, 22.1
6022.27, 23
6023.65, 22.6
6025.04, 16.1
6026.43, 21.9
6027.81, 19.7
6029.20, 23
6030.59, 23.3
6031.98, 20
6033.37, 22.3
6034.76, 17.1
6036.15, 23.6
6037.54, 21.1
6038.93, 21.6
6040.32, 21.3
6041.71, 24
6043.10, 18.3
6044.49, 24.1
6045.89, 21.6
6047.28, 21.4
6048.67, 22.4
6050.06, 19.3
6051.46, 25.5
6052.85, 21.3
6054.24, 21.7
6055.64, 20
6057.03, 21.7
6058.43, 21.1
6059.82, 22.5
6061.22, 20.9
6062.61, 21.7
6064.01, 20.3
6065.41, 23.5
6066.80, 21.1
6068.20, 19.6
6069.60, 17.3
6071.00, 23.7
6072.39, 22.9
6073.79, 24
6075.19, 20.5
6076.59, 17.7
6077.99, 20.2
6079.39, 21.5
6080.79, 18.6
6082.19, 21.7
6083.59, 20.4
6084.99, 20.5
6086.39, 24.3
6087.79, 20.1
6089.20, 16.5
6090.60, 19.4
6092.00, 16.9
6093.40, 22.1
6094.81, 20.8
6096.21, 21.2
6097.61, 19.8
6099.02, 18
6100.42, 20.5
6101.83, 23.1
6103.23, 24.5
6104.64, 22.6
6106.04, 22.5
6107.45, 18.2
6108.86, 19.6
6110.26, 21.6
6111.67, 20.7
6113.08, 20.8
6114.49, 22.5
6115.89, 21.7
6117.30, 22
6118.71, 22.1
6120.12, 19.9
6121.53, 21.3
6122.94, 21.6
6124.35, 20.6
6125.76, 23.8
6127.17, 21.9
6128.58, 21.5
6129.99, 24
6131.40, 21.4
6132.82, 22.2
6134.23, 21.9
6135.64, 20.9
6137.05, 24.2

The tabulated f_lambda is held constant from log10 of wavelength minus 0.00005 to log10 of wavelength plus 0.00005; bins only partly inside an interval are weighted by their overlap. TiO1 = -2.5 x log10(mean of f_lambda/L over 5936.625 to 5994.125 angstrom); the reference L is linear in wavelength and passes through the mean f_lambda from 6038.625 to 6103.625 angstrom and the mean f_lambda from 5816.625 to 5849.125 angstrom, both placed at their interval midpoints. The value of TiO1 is 0.04 mag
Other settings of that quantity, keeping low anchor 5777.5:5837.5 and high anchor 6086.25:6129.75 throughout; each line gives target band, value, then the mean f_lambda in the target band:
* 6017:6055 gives -0.019 mag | 21.4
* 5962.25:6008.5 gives 0.053 mag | 20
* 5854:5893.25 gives 0.004 mag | 20.8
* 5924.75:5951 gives 0.056 mag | 19.9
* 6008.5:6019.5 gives 0.064 mag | 19.8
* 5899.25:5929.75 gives 0.049 mag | 20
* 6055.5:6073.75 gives -0.020 mag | 21.4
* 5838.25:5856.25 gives 0.032 mag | 20.3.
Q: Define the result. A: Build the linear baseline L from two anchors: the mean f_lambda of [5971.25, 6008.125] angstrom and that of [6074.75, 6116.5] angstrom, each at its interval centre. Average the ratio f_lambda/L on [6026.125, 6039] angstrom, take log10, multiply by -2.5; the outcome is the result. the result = -0.066 mag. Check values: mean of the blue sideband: 19.7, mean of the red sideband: 20.6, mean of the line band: 21.3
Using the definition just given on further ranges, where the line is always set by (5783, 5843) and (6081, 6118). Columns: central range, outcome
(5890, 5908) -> 0.119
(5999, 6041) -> 0.019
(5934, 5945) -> 0.034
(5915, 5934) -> 0.066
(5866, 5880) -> 0.012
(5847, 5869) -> -0.013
